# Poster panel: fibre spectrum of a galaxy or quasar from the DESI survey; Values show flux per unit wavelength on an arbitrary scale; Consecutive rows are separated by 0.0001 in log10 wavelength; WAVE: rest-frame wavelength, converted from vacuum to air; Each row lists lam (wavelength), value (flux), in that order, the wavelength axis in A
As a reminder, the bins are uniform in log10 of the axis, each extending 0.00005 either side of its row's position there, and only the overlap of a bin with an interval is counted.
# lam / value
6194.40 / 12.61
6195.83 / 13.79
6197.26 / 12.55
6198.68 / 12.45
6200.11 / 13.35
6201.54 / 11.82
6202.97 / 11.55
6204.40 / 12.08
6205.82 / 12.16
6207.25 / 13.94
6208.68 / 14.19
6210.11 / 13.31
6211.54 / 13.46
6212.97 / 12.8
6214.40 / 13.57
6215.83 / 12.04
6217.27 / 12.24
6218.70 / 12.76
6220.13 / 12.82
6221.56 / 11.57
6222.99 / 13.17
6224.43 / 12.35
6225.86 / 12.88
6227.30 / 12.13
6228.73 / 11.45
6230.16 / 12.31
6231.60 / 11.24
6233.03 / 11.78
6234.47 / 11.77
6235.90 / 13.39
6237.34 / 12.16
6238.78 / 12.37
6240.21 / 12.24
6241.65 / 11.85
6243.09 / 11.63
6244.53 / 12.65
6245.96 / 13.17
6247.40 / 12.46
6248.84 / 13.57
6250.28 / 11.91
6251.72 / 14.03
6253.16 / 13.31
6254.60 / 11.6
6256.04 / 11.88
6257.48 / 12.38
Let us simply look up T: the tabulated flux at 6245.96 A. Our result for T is 13.17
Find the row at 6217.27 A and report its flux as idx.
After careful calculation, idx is 12.24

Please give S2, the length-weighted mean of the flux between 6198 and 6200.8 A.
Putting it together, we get 12.9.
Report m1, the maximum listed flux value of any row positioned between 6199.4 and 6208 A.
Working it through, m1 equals 13.94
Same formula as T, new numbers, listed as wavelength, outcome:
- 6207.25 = 13.94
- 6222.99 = 13.17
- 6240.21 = 12.24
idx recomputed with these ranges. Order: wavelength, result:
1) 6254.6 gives 11.6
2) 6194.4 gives 12.61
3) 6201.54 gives 11.82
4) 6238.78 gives 12.37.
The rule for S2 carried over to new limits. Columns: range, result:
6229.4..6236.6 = 12.1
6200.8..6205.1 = 11.8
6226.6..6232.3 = 11.8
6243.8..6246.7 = 12.9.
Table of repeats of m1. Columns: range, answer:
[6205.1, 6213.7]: 14.19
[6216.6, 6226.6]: 13.17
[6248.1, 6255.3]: 14.03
